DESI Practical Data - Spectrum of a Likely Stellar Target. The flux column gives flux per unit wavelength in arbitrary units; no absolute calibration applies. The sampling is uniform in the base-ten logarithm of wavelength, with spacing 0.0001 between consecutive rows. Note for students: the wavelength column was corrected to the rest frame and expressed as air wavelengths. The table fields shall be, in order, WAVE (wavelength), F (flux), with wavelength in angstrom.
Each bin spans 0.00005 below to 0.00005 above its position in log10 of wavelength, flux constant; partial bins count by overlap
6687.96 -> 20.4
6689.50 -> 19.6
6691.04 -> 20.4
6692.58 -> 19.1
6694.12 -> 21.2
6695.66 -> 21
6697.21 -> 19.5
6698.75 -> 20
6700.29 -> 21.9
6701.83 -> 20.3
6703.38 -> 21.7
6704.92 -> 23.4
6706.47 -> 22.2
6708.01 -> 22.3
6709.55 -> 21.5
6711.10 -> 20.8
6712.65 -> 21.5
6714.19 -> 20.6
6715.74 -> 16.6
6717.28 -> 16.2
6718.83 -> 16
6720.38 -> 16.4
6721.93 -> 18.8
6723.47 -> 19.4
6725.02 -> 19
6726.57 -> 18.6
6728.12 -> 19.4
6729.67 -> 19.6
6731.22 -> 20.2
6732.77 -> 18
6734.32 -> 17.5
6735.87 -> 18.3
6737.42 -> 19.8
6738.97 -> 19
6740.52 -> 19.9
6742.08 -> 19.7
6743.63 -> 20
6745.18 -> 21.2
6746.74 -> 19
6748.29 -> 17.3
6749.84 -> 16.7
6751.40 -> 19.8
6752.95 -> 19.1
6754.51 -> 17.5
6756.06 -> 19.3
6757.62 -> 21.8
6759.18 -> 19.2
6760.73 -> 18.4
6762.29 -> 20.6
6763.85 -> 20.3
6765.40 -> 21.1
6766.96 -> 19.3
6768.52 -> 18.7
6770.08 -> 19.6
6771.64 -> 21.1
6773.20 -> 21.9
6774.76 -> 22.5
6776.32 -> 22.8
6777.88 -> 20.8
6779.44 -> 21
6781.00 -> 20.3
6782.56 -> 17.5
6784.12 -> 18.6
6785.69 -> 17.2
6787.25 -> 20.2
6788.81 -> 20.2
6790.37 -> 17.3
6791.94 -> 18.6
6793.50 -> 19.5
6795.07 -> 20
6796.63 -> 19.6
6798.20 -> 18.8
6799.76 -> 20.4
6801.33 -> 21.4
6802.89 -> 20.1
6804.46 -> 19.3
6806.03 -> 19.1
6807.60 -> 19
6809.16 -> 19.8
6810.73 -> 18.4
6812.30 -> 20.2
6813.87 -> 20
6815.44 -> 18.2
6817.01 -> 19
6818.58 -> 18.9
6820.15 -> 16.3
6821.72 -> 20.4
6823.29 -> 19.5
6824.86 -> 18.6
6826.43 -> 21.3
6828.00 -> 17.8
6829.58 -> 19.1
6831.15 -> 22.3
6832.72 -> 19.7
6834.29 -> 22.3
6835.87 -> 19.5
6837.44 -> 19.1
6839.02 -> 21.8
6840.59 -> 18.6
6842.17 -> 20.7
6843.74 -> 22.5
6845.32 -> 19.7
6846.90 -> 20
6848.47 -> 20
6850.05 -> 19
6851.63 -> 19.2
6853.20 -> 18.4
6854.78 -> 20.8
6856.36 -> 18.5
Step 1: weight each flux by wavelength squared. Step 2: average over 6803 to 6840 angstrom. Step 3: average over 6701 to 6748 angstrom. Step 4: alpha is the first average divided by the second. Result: 1.03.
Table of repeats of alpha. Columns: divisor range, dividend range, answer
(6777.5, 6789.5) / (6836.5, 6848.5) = 1.06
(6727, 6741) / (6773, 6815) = 1.06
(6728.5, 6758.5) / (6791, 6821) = 1.03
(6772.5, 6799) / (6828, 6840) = 1.04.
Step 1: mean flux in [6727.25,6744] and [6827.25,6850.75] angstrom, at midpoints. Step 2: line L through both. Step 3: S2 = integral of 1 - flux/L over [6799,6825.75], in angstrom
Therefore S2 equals 0.8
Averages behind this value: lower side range 19.2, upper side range 20.1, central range 19.3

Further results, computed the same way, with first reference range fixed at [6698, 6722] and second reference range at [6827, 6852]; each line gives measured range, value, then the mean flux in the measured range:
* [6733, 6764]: 1.4 angstrom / 19.2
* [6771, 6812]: 0.5 angstrom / 19.8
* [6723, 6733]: 0.4 angstrom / 19.2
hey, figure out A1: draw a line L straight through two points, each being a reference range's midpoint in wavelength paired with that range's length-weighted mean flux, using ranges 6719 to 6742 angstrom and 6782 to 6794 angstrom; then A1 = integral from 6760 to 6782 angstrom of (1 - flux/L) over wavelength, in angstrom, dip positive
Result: -2.2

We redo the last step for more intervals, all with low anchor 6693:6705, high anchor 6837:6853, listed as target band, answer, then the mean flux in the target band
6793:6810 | 0.5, 19.7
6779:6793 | 1.0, 19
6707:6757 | 4.0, 19.1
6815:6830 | 0.9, 18.9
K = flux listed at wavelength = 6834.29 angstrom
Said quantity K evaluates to 22.3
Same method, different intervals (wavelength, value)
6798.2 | 18.8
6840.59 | 18.6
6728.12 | 19.4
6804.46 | 19.3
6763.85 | 20.3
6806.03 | 19.1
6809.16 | 19.8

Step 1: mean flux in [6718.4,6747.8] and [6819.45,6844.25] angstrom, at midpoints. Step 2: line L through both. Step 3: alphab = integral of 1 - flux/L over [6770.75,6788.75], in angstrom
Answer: -0.8 angstrom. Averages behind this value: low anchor 19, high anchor 20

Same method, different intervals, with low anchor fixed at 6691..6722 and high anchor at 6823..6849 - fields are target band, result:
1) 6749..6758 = 0.54 angstrom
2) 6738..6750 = 0.52 angstrom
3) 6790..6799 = 0.49 angstrom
